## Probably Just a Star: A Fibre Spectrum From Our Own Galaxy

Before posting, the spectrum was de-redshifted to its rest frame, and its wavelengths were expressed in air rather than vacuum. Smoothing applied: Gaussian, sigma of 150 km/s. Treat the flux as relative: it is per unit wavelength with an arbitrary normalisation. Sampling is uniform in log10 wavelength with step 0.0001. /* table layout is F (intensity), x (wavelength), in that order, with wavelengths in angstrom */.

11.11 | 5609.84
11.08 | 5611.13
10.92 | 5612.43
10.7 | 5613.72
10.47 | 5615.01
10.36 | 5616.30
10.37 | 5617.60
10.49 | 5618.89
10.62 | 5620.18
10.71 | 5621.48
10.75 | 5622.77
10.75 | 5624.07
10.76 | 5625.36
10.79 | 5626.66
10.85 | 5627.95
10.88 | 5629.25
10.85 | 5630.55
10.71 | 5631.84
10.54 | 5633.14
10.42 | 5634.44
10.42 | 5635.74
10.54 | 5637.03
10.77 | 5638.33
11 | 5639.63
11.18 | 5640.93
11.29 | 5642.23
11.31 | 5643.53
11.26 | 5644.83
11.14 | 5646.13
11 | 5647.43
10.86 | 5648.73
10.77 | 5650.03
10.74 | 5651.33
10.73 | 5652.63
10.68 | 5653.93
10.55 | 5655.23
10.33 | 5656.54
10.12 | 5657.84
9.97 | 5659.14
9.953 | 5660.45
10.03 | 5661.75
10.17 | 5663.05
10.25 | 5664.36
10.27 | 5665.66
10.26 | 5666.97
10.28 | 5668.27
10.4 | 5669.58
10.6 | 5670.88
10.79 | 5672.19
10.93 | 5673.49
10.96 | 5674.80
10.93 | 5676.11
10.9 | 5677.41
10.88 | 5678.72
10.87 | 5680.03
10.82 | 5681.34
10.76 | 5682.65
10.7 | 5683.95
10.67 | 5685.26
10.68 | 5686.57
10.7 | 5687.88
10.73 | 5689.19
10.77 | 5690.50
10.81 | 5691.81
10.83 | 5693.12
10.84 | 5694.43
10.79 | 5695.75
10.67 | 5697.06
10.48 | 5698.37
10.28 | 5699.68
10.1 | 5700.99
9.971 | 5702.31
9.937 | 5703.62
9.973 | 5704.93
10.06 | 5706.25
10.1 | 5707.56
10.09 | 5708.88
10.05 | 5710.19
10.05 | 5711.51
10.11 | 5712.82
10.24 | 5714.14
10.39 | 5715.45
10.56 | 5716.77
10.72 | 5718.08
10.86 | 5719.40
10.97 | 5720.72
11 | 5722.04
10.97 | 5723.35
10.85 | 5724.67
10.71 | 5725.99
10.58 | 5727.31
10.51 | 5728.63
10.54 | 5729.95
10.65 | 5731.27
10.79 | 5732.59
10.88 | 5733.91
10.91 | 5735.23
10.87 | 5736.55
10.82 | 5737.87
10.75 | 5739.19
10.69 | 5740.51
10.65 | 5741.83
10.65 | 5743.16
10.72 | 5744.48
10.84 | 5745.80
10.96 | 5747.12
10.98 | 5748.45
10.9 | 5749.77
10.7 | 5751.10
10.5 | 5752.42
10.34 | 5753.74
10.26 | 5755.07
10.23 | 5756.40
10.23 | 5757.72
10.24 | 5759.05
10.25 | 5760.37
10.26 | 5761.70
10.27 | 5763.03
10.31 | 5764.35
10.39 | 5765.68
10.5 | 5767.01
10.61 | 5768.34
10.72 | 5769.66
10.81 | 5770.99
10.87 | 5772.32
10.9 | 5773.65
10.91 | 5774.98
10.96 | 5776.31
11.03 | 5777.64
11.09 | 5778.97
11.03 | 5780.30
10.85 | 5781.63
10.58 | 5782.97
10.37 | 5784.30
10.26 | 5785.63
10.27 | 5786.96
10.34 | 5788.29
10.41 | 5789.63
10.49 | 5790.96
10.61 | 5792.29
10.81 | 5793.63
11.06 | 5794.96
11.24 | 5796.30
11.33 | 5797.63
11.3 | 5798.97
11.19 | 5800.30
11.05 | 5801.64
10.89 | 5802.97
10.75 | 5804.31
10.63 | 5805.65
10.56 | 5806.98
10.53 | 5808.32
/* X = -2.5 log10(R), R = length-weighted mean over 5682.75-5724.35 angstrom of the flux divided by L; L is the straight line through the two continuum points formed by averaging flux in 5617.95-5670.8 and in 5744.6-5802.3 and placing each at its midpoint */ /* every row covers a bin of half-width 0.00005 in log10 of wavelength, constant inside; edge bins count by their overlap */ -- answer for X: 0.016 mag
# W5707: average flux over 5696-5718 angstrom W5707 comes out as 10.2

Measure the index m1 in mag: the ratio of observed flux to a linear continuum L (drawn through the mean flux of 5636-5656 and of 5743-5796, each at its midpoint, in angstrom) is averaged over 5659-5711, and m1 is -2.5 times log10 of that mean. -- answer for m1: 0.03 mag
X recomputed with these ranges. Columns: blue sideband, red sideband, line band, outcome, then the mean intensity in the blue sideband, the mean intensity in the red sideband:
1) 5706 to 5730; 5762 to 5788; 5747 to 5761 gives 0.01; 10.5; 10.7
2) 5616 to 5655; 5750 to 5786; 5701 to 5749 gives 0.01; 10.8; 10.6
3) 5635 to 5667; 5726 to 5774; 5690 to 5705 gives 0.02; 10.6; 10.6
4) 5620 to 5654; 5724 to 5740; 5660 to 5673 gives 0.05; 10.8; 10.7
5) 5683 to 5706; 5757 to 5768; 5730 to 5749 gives -0.04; 10.5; 10.3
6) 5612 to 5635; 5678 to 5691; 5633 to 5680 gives 0.01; 10.7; 10.8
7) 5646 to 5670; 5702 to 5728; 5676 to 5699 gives -0.04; 10.4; 10.4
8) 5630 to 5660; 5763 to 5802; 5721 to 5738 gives 0.00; 10.7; 10.8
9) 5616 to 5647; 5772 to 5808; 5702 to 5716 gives 0.07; 10.8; 10.8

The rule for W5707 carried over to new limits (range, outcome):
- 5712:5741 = 10.7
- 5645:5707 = 10.6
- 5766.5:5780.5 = 10.9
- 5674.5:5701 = 10.7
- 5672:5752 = 10.6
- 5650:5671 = 10.3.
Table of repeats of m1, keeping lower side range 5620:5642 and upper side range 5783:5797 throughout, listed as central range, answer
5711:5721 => 0.02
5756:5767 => 0.03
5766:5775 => -0.01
